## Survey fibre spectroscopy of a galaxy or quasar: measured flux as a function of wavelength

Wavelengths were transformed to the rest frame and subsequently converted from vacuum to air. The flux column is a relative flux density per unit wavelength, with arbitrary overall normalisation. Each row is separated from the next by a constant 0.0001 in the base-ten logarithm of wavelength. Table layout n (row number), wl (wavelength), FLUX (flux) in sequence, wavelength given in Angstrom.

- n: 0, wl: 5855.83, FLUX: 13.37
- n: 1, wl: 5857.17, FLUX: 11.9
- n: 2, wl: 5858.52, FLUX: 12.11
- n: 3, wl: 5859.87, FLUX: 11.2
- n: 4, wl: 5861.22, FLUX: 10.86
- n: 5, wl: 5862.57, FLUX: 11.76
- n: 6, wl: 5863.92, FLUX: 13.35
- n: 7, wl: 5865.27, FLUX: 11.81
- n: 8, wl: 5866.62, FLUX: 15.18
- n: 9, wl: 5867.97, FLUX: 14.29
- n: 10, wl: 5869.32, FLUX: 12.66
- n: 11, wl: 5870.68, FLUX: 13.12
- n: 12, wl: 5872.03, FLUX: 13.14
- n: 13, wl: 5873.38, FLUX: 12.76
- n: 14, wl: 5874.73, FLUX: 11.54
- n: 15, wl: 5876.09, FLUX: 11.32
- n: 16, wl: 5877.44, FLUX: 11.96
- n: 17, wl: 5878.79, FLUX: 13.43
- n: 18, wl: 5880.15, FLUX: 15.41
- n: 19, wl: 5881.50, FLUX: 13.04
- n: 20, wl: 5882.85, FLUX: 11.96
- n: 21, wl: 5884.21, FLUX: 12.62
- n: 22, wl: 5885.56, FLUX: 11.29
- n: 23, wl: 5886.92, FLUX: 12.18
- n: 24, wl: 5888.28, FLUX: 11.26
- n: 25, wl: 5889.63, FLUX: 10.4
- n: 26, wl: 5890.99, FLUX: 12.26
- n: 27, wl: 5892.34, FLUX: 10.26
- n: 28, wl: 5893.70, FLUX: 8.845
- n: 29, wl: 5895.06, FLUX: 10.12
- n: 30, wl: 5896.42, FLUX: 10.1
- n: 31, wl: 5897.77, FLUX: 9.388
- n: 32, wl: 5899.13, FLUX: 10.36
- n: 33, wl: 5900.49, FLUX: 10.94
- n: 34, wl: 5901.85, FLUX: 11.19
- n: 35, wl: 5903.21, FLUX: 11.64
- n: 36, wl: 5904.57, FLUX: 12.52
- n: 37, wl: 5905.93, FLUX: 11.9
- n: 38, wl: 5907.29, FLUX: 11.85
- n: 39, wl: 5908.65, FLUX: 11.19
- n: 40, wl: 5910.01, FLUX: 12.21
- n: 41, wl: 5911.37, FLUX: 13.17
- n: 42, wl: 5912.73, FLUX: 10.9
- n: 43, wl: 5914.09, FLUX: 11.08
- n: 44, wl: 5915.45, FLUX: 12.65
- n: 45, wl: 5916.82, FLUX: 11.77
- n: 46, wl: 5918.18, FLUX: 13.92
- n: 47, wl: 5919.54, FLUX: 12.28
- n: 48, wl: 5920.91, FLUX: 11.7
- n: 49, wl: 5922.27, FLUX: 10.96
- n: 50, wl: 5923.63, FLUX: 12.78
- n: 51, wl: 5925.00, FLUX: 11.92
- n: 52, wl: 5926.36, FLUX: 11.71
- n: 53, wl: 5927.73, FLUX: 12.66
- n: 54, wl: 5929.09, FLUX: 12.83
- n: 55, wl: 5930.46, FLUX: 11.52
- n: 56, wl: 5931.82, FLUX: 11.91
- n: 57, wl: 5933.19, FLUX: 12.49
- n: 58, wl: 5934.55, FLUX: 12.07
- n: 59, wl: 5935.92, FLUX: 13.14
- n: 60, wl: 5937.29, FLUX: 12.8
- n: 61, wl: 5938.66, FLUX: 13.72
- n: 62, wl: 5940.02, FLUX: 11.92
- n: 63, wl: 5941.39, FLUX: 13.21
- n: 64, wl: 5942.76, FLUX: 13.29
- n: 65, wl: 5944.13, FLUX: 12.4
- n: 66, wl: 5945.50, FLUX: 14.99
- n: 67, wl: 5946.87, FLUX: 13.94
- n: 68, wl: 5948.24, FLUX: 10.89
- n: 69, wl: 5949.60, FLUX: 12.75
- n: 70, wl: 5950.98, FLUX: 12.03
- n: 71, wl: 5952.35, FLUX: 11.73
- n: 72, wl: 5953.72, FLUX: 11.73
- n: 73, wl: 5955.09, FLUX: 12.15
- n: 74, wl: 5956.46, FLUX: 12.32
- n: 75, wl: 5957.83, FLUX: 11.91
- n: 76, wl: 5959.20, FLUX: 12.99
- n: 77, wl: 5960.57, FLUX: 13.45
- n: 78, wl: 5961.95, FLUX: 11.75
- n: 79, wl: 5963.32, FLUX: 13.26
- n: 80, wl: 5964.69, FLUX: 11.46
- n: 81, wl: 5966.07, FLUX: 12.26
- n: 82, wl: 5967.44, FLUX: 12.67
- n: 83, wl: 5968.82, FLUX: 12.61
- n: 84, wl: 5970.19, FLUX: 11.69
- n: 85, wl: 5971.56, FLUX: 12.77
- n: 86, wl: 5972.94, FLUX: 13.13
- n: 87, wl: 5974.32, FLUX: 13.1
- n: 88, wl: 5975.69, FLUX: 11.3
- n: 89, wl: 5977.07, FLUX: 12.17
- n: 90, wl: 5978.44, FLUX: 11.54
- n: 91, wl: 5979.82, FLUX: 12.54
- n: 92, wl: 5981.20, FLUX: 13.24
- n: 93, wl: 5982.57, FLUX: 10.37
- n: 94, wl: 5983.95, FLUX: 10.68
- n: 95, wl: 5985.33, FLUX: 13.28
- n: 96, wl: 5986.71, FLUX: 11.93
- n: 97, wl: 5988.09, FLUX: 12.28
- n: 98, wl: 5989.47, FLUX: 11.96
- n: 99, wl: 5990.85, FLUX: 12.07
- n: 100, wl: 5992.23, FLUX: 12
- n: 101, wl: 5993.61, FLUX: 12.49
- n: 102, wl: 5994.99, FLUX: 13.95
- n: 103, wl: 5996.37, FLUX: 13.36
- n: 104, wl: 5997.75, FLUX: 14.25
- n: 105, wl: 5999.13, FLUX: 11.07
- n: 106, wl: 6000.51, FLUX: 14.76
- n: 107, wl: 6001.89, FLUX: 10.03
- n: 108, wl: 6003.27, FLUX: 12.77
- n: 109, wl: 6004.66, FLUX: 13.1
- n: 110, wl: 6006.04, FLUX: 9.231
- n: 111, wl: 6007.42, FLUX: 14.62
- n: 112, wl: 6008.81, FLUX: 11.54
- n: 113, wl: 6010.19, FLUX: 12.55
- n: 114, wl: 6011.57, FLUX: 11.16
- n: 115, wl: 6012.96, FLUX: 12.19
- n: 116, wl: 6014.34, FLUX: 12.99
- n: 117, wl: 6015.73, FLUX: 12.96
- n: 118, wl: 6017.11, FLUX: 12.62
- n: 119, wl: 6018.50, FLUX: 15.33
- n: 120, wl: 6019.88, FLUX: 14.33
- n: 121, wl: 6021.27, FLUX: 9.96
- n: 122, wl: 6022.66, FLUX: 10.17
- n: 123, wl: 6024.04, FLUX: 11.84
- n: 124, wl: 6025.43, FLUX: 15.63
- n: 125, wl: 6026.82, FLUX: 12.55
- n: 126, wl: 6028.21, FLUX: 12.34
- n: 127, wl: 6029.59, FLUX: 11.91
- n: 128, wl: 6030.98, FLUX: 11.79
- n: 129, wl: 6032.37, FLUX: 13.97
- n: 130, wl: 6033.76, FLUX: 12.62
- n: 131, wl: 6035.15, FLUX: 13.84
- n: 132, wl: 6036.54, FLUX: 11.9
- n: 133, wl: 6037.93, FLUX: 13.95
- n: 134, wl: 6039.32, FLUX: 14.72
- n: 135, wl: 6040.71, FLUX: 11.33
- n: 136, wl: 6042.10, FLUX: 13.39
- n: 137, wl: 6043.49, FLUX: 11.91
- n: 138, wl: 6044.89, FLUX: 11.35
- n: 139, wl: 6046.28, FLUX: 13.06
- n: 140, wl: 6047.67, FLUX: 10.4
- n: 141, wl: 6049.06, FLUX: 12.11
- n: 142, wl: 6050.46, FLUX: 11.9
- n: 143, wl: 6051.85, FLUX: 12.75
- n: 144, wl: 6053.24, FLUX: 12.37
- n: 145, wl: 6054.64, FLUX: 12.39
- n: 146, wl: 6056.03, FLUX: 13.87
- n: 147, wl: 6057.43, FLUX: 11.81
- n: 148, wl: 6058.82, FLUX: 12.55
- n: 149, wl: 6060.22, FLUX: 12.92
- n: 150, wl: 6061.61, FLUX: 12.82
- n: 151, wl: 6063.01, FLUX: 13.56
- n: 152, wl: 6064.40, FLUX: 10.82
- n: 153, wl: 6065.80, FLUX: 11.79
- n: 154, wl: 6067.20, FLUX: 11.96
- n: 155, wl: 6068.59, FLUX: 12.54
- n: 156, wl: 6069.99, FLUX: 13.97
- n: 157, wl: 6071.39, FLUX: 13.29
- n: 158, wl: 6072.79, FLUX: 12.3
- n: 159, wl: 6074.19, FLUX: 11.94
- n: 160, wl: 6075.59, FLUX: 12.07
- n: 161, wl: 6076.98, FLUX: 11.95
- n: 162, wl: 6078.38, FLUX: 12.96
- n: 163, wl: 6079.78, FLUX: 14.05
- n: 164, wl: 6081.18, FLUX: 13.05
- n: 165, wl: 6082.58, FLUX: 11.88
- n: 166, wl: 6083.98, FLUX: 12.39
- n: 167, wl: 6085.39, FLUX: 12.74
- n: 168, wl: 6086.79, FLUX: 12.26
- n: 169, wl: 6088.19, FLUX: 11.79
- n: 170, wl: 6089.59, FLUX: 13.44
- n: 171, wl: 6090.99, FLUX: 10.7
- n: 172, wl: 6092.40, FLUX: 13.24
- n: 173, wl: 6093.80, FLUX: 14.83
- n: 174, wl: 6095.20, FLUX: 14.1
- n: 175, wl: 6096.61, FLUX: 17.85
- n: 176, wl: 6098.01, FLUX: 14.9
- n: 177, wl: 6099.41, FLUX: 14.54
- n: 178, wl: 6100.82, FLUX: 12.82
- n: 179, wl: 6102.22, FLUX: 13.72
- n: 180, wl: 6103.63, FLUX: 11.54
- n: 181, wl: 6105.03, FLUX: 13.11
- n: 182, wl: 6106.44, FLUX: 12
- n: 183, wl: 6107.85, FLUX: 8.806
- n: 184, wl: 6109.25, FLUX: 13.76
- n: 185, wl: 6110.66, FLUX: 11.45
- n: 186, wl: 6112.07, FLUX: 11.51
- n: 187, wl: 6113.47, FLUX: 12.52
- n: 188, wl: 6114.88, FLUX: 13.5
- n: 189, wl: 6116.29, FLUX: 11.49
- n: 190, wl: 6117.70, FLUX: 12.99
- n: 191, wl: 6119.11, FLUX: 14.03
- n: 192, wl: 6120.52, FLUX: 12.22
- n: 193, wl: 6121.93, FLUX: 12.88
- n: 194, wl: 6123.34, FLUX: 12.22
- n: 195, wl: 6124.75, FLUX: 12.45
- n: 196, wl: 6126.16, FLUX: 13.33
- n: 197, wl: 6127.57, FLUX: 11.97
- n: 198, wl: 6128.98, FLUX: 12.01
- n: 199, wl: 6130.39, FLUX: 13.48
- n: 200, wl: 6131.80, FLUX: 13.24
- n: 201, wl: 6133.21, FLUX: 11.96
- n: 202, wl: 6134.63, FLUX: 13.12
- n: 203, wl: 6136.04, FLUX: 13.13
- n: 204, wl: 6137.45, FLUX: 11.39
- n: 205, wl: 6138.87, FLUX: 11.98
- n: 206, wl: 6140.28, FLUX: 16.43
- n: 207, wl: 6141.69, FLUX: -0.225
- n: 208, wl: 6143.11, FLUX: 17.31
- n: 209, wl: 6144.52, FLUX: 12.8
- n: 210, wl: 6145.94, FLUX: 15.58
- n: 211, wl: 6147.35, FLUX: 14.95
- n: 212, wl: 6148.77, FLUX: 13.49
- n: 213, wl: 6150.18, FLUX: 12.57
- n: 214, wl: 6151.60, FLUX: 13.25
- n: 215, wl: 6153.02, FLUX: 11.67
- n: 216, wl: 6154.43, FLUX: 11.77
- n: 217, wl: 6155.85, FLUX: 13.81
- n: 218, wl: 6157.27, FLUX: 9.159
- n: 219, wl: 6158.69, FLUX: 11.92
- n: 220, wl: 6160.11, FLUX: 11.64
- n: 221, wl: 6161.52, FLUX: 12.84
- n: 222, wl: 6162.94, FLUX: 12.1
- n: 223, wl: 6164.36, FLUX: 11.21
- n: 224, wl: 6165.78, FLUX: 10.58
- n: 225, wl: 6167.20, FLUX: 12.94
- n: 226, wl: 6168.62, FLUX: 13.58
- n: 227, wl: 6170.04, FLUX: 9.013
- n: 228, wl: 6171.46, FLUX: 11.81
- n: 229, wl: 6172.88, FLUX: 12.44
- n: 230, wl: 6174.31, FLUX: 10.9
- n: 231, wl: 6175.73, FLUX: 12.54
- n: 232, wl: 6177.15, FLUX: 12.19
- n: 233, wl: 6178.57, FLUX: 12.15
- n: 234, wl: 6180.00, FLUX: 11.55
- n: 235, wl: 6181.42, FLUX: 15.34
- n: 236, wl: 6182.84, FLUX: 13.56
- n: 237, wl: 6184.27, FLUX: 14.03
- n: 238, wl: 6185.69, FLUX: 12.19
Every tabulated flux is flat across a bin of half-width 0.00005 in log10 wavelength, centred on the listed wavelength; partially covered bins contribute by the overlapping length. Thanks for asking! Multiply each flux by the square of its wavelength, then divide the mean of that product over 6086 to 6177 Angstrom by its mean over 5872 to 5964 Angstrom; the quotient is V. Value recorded 1.11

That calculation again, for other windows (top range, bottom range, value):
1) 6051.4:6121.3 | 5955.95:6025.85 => 1.06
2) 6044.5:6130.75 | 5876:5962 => 1.11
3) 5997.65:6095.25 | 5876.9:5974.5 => 1.08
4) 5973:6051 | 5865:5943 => 1.07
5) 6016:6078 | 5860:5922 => 1.11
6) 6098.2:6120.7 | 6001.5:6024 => 1.06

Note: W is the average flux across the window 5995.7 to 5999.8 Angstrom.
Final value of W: 12.9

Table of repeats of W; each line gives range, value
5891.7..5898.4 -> 9.74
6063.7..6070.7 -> 12.2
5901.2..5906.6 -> 11.8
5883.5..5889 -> 11.8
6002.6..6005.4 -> 12.8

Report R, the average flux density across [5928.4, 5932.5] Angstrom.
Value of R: 12.1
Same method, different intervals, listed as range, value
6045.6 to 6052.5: 12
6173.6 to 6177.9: 11.9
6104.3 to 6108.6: 11.3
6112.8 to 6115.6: 13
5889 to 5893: 11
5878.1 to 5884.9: 13.3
